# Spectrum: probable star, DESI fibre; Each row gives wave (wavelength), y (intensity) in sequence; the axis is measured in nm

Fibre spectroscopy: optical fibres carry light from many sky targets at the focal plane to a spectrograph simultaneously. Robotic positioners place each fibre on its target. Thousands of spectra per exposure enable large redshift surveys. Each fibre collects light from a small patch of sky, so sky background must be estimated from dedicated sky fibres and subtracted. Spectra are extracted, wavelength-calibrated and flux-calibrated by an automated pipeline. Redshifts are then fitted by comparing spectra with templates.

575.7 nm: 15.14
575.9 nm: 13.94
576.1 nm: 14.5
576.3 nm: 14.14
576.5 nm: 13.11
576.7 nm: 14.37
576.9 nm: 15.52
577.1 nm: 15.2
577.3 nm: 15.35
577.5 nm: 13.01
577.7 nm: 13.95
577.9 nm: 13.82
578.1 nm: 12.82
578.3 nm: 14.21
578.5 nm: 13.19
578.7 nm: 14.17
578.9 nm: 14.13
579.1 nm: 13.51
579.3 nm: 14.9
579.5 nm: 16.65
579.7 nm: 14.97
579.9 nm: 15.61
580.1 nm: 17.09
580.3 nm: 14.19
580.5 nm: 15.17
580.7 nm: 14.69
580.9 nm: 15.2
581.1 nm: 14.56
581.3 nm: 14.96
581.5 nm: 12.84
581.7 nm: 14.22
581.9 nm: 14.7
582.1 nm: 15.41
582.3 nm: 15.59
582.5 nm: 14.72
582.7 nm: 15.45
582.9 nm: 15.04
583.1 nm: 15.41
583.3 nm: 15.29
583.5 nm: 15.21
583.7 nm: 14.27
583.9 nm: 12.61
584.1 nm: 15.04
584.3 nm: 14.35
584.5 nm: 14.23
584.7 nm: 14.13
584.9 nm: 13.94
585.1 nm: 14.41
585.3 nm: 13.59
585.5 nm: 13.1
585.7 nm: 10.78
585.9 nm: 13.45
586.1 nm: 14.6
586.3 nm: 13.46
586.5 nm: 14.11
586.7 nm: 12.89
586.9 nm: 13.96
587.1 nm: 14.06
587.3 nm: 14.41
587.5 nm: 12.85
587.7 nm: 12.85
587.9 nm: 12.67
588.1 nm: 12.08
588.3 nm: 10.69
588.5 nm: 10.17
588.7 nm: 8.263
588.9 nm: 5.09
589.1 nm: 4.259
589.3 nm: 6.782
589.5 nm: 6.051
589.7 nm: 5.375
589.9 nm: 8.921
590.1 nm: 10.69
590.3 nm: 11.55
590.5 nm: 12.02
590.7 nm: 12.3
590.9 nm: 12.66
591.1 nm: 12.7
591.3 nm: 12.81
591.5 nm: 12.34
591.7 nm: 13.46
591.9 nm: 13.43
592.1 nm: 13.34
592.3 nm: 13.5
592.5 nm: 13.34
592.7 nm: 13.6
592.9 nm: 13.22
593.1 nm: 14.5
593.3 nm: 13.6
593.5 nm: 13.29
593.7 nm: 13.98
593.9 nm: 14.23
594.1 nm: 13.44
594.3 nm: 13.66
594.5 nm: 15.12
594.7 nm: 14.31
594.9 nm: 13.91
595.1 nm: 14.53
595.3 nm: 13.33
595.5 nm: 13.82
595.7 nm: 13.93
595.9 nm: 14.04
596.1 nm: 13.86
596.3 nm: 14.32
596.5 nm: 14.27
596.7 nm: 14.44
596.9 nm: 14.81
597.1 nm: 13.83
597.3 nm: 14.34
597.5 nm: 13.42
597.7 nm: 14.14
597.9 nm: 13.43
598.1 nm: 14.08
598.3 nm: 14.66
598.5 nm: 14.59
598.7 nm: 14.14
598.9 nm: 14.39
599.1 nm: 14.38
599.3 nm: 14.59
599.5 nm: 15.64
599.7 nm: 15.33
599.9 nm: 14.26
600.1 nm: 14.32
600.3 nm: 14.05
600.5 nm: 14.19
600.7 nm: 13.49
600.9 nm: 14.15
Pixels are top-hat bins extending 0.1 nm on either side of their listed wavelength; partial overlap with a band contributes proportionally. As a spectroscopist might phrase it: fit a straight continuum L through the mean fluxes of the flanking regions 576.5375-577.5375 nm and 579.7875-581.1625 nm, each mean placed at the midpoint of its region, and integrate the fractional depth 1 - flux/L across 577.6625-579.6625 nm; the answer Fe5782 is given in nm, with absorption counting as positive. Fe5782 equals 0.11 nm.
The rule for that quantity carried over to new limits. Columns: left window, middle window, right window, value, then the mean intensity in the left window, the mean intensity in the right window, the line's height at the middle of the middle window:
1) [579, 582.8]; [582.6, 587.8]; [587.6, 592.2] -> -0.48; 15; 10.5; 12.8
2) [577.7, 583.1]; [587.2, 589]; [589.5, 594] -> 0.29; 14.7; 12.4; 13.1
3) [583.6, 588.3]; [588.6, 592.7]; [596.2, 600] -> 0.99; 13.5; 14.4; 13.8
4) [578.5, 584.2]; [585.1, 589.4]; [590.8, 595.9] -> 0.77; 14.8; 13.6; 14.2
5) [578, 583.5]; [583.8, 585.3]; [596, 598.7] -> 0.06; 14.8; 14.2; 14.6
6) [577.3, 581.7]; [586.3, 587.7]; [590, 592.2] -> -0.05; 14.5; 12.5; 13.2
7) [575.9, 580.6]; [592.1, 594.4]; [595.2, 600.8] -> 0.10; 14.5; 14.2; 14.3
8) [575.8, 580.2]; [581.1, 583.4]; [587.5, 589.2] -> -0.44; 14.5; 9.71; 12.5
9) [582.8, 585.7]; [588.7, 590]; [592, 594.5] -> 0.72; 14.2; 13.7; 13.9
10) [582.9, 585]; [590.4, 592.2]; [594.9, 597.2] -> 0.18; 14.5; 14.1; 14.2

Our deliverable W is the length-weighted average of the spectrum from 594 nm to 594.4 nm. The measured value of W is 13.6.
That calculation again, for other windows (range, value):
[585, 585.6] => 13.7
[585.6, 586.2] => 12.9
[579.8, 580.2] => 16.3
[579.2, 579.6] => 15.8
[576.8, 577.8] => 14.6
